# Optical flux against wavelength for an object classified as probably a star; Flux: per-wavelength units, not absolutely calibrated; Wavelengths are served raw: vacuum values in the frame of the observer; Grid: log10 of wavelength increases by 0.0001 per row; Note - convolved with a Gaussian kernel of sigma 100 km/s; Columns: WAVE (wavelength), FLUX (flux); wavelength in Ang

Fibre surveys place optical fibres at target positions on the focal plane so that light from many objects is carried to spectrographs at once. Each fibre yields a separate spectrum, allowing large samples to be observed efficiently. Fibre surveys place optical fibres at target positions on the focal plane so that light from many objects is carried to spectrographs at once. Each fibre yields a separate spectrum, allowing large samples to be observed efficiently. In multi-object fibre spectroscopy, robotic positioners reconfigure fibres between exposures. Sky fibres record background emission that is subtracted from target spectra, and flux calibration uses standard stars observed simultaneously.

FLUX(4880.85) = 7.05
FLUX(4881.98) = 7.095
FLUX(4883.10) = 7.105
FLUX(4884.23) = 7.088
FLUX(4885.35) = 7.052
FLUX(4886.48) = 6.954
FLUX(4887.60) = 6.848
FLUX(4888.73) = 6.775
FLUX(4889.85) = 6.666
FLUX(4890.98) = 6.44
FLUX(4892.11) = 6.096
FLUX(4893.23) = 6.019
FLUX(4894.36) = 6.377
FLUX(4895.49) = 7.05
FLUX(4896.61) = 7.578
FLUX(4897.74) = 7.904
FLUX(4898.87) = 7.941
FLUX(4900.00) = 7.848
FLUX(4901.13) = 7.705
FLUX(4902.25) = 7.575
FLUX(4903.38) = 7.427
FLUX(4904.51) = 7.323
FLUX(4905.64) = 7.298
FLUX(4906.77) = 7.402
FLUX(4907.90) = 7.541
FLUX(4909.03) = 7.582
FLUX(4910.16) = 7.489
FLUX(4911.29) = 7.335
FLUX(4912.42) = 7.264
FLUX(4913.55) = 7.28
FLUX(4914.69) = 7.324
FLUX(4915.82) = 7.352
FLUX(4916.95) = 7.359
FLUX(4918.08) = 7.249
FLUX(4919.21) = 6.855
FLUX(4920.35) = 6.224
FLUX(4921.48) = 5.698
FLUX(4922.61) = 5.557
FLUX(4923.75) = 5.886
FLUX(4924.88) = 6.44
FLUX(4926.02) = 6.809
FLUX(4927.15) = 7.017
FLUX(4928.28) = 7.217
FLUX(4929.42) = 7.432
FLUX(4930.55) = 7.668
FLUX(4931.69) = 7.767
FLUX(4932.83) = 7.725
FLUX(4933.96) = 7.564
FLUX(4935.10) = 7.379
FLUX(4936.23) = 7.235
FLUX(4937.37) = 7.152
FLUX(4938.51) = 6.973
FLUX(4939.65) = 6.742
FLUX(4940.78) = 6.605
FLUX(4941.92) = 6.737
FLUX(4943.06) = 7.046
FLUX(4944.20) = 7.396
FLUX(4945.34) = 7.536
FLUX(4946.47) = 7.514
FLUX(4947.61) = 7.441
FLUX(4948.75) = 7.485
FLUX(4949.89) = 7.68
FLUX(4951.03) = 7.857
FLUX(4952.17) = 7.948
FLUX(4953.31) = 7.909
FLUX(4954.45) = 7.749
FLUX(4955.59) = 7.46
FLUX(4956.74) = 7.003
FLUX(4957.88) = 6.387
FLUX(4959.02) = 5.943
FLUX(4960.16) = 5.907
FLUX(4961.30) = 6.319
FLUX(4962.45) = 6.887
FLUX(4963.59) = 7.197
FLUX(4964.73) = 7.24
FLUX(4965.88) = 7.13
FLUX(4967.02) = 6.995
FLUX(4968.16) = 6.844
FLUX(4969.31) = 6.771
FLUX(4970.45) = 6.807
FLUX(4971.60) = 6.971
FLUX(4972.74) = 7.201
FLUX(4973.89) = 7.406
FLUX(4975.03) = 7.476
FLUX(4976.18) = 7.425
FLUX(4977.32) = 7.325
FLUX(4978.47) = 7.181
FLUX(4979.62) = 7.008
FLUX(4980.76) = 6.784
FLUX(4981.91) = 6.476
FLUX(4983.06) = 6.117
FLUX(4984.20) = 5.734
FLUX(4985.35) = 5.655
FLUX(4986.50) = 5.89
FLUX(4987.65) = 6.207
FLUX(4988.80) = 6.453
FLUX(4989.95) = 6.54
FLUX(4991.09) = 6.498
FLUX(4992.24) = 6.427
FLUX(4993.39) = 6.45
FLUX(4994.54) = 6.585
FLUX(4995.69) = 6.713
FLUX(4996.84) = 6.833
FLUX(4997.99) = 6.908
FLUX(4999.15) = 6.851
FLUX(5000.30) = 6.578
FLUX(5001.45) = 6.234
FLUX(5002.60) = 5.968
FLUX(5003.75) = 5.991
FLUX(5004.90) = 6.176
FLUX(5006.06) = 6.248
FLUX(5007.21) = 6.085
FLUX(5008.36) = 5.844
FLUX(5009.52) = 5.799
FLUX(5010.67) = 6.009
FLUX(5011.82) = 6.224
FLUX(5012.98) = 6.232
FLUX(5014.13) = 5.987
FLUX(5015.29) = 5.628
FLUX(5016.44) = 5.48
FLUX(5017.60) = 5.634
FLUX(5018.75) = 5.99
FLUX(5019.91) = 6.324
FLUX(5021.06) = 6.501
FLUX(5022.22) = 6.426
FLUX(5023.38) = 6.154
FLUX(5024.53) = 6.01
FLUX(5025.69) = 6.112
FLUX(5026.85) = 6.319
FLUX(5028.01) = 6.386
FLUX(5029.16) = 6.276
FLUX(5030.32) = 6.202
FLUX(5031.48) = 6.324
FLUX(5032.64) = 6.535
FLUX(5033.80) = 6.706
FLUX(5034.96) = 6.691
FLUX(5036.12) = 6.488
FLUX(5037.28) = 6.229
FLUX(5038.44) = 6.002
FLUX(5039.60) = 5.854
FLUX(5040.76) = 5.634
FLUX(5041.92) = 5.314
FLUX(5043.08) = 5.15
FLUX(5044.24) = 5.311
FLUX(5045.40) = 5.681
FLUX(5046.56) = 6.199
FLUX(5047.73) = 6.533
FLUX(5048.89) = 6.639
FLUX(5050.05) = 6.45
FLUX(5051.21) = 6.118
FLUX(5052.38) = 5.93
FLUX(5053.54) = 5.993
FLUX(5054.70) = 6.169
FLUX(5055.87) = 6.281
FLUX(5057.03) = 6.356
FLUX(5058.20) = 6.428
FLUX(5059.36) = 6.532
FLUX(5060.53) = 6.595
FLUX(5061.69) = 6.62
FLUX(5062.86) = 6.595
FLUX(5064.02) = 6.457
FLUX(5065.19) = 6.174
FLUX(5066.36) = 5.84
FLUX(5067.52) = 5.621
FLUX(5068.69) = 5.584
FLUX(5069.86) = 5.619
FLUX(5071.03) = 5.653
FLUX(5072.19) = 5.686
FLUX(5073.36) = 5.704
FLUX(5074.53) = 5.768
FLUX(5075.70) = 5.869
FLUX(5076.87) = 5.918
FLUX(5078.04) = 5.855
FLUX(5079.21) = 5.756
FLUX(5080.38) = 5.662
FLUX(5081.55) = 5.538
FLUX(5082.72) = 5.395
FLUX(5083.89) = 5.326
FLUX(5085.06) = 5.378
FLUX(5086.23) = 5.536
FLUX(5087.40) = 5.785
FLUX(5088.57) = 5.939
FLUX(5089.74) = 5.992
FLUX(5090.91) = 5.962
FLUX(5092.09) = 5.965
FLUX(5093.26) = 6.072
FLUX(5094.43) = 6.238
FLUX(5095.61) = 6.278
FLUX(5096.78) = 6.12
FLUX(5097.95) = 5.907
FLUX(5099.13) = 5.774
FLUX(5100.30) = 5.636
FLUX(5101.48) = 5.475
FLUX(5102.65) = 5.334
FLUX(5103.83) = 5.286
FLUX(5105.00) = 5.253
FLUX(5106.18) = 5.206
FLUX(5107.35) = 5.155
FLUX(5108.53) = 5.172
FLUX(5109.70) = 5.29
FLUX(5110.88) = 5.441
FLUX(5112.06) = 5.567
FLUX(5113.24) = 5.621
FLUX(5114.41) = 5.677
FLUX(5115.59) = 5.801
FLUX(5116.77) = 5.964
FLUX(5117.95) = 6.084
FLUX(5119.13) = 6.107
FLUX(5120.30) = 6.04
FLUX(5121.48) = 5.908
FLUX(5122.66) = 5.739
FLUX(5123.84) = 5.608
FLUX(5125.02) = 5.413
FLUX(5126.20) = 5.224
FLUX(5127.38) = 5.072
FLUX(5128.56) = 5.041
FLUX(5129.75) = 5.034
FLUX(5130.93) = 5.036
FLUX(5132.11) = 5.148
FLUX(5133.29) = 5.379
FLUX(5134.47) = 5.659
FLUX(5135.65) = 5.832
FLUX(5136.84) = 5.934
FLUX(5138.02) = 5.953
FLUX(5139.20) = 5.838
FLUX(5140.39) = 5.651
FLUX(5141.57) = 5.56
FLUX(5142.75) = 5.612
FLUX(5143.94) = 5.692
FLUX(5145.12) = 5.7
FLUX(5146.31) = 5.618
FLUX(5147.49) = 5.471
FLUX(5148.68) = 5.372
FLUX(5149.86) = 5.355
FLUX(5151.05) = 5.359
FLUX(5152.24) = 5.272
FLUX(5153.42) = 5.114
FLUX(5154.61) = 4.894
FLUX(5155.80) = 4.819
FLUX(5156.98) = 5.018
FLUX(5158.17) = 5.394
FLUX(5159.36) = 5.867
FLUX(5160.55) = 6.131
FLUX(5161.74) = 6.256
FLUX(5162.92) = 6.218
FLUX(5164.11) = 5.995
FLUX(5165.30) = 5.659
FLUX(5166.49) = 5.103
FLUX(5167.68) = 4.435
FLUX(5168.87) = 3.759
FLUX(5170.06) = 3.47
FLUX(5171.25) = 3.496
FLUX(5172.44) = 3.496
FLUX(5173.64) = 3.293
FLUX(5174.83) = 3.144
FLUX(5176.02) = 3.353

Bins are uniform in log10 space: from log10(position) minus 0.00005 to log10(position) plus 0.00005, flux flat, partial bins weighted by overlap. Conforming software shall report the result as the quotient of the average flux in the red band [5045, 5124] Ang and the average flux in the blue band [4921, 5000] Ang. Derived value 0.85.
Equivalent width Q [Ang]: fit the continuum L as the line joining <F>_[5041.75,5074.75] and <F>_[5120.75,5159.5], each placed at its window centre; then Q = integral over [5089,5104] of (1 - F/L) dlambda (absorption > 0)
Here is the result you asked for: -0.3 Ang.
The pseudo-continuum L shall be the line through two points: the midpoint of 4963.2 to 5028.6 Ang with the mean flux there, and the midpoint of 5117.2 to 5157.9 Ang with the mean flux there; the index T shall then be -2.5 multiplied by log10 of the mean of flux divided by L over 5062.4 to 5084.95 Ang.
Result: 0.03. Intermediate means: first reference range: 6.46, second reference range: 5.49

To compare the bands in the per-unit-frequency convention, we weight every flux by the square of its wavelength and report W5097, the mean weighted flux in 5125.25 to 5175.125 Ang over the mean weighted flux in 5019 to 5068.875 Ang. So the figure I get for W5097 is 0.87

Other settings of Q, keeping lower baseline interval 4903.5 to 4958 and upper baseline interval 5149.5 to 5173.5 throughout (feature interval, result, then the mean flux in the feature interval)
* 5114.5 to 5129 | -0.8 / 5.67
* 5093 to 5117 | -0.3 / 5.62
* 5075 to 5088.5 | 0.3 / 5.65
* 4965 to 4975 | -0.3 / 7.05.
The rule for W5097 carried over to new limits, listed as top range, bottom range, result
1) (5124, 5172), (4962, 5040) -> 0.87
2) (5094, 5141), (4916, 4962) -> 0.85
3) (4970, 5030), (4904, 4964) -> 0.92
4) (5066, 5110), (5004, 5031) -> 0.96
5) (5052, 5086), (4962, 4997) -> 0.91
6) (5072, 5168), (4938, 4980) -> 0.84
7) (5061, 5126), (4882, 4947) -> 0.87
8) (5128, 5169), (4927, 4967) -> 0.82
